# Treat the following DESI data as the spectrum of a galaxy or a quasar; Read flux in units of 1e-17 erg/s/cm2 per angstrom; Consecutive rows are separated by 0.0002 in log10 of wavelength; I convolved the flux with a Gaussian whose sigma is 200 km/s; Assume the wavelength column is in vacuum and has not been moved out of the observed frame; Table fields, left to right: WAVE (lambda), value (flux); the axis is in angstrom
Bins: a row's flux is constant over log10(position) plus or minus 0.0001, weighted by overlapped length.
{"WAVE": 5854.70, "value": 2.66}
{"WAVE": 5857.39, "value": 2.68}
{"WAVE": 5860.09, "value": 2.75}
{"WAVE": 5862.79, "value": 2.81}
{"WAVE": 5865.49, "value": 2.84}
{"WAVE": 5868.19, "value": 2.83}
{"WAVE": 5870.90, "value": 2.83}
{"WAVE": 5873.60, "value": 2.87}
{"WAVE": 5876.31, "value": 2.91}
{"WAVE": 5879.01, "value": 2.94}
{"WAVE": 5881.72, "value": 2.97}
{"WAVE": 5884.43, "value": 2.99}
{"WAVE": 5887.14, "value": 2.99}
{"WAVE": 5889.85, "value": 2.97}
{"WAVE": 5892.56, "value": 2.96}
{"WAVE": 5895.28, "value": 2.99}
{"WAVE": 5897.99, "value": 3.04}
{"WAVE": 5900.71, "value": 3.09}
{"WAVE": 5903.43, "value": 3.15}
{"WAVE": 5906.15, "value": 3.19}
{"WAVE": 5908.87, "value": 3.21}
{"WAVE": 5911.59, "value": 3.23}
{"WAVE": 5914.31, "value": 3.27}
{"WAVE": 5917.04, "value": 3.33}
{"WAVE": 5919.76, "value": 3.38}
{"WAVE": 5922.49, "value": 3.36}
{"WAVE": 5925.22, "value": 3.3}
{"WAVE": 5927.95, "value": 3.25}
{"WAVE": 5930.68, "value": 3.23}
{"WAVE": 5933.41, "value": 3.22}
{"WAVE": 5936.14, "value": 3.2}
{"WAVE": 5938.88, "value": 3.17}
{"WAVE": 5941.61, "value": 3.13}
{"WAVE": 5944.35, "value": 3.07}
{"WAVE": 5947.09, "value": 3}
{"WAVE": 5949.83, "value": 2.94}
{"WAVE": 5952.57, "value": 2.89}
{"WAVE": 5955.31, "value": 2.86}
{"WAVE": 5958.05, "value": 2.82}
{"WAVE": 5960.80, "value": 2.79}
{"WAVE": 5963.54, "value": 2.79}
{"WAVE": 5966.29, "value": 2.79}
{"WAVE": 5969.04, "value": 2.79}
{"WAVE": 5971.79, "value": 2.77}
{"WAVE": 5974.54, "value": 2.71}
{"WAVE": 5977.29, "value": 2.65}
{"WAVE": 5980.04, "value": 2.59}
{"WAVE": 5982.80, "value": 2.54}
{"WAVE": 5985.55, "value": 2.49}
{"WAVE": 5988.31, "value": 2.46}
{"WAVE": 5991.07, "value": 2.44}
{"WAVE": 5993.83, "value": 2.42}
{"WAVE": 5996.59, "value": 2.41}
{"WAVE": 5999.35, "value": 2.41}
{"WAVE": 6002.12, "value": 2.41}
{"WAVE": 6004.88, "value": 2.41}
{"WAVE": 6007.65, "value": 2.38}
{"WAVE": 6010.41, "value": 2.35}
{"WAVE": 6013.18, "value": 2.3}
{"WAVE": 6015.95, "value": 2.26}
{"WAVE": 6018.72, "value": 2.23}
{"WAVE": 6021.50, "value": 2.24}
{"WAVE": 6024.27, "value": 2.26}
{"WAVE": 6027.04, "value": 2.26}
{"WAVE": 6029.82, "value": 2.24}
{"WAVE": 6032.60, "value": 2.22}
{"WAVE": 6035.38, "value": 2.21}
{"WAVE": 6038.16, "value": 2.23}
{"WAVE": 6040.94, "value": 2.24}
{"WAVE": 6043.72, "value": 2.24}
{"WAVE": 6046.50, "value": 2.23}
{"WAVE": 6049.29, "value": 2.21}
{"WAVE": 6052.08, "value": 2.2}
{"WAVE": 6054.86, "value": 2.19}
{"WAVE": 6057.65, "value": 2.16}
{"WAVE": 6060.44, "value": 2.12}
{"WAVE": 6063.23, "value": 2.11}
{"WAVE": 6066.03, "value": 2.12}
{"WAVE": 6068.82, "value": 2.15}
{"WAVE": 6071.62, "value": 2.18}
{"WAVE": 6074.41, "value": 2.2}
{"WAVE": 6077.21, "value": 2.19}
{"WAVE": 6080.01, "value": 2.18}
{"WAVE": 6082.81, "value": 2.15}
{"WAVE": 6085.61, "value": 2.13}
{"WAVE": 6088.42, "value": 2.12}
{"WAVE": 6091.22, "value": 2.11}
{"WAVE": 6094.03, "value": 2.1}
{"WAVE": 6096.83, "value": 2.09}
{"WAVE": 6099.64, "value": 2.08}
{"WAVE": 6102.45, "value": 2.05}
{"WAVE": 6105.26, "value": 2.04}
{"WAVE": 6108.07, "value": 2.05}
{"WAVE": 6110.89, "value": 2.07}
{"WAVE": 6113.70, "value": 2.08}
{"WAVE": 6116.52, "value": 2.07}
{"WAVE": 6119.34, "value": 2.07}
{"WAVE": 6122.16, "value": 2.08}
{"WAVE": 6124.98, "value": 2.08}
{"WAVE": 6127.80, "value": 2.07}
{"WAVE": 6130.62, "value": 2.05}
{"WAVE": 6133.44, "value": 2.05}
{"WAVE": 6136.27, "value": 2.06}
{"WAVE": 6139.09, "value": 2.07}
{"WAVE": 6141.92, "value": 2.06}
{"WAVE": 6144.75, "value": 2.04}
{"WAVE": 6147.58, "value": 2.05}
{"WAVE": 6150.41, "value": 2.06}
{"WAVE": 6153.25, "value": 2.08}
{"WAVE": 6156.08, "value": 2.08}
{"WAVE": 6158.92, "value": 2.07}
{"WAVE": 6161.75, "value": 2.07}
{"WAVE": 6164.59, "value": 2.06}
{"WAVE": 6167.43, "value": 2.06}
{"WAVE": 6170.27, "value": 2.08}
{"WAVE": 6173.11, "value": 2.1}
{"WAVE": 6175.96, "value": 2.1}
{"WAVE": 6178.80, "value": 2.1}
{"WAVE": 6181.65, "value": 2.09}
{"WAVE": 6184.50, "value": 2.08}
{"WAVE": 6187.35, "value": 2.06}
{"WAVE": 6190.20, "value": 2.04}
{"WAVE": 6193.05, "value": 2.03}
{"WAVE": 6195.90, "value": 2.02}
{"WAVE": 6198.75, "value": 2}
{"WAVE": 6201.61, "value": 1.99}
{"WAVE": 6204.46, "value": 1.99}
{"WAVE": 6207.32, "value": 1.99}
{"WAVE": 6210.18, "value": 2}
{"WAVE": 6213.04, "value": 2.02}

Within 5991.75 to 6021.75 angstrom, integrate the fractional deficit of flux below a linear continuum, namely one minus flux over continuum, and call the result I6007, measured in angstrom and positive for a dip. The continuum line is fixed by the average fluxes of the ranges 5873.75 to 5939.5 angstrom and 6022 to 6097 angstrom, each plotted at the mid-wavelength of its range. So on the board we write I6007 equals 1.9 angstrom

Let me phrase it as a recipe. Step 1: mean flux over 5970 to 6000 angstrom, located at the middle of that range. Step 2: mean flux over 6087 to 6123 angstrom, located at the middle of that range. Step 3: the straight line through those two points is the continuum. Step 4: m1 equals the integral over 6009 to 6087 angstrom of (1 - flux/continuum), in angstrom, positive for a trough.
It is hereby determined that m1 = 3.0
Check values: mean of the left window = 2.54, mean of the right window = 2.08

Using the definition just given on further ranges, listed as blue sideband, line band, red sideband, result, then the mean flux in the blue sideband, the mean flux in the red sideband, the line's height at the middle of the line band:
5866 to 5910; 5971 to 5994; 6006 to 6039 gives -0.76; 2.99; 2.27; 2.48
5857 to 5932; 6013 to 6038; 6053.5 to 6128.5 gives 1.88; 3.05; 2.11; 2.43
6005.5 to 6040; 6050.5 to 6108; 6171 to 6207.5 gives 1.61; 2.27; 2.05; 2.19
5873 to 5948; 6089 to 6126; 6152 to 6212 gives 4.26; 3.13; 2.05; 2.35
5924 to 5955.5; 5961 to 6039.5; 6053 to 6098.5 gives 7.08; 3.11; 2.14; 2.68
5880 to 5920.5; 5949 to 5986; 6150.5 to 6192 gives 1.40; 3.11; 2.08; 2.85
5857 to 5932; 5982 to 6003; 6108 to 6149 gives 1.54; 3.05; 2.06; 2.64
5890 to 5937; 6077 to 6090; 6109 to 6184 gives 1.23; 3.19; 2.07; 2.37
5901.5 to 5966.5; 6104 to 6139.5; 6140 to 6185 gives 3.03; 3.11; 2.07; 2.26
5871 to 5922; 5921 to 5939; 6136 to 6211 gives -1.80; 3.08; 2.05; 2.96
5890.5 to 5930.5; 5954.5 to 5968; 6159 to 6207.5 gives 0.79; 3.19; 2.05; 2.98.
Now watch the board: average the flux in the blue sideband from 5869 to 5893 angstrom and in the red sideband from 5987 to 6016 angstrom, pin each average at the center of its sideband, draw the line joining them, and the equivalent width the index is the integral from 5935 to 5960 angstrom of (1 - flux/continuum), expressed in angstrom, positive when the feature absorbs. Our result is -3.5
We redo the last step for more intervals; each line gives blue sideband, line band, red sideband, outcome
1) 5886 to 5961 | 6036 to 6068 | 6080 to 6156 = 3.2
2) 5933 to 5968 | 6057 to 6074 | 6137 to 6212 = 2.4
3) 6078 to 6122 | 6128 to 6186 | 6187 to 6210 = -0.7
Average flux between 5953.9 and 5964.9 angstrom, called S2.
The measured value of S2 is 2.82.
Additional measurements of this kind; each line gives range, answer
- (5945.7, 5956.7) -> 2.92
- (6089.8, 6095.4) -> 2.11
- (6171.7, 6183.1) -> 2.1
